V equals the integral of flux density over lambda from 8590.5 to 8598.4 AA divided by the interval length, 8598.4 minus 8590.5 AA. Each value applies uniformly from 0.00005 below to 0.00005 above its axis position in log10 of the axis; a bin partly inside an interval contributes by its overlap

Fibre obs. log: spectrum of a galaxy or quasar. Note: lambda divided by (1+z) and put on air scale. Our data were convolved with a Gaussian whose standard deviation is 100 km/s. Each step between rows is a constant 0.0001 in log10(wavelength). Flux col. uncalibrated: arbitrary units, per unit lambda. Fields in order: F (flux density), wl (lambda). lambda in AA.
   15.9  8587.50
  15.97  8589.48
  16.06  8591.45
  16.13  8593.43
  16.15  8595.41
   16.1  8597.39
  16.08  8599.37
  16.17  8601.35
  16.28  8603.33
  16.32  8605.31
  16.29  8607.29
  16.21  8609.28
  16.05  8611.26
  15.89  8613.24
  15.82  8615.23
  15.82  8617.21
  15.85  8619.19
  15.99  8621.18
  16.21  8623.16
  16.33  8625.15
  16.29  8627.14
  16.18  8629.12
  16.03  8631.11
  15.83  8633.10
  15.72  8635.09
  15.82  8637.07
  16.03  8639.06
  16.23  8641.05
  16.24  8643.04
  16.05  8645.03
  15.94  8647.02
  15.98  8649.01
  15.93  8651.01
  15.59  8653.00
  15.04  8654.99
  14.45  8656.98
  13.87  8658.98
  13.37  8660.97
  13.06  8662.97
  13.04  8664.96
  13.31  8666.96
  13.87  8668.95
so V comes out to 16.1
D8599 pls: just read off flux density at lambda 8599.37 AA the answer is 16.08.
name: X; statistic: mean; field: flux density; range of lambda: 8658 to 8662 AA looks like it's 13.6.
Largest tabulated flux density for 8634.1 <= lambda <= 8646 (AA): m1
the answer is 16.24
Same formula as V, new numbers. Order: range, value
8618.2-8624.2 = 16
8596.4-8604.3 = 16.2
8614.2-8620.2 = 15.8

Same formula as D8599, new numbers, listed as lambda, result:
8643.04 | 16.24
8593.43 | 16.13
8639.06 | 16.03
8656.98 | 14.45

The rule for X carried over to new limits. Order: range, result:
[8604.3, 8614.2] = 16.2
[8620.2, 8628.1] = 16.2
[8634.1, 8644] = 16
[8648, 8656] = 15.6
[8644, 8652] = 16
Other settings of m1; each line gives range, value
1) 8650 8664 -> 15.93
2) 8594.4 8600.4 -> 16.15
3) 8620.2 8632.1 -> 16.33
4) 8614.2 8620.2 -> 15.85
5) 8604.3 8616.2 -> 16.32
